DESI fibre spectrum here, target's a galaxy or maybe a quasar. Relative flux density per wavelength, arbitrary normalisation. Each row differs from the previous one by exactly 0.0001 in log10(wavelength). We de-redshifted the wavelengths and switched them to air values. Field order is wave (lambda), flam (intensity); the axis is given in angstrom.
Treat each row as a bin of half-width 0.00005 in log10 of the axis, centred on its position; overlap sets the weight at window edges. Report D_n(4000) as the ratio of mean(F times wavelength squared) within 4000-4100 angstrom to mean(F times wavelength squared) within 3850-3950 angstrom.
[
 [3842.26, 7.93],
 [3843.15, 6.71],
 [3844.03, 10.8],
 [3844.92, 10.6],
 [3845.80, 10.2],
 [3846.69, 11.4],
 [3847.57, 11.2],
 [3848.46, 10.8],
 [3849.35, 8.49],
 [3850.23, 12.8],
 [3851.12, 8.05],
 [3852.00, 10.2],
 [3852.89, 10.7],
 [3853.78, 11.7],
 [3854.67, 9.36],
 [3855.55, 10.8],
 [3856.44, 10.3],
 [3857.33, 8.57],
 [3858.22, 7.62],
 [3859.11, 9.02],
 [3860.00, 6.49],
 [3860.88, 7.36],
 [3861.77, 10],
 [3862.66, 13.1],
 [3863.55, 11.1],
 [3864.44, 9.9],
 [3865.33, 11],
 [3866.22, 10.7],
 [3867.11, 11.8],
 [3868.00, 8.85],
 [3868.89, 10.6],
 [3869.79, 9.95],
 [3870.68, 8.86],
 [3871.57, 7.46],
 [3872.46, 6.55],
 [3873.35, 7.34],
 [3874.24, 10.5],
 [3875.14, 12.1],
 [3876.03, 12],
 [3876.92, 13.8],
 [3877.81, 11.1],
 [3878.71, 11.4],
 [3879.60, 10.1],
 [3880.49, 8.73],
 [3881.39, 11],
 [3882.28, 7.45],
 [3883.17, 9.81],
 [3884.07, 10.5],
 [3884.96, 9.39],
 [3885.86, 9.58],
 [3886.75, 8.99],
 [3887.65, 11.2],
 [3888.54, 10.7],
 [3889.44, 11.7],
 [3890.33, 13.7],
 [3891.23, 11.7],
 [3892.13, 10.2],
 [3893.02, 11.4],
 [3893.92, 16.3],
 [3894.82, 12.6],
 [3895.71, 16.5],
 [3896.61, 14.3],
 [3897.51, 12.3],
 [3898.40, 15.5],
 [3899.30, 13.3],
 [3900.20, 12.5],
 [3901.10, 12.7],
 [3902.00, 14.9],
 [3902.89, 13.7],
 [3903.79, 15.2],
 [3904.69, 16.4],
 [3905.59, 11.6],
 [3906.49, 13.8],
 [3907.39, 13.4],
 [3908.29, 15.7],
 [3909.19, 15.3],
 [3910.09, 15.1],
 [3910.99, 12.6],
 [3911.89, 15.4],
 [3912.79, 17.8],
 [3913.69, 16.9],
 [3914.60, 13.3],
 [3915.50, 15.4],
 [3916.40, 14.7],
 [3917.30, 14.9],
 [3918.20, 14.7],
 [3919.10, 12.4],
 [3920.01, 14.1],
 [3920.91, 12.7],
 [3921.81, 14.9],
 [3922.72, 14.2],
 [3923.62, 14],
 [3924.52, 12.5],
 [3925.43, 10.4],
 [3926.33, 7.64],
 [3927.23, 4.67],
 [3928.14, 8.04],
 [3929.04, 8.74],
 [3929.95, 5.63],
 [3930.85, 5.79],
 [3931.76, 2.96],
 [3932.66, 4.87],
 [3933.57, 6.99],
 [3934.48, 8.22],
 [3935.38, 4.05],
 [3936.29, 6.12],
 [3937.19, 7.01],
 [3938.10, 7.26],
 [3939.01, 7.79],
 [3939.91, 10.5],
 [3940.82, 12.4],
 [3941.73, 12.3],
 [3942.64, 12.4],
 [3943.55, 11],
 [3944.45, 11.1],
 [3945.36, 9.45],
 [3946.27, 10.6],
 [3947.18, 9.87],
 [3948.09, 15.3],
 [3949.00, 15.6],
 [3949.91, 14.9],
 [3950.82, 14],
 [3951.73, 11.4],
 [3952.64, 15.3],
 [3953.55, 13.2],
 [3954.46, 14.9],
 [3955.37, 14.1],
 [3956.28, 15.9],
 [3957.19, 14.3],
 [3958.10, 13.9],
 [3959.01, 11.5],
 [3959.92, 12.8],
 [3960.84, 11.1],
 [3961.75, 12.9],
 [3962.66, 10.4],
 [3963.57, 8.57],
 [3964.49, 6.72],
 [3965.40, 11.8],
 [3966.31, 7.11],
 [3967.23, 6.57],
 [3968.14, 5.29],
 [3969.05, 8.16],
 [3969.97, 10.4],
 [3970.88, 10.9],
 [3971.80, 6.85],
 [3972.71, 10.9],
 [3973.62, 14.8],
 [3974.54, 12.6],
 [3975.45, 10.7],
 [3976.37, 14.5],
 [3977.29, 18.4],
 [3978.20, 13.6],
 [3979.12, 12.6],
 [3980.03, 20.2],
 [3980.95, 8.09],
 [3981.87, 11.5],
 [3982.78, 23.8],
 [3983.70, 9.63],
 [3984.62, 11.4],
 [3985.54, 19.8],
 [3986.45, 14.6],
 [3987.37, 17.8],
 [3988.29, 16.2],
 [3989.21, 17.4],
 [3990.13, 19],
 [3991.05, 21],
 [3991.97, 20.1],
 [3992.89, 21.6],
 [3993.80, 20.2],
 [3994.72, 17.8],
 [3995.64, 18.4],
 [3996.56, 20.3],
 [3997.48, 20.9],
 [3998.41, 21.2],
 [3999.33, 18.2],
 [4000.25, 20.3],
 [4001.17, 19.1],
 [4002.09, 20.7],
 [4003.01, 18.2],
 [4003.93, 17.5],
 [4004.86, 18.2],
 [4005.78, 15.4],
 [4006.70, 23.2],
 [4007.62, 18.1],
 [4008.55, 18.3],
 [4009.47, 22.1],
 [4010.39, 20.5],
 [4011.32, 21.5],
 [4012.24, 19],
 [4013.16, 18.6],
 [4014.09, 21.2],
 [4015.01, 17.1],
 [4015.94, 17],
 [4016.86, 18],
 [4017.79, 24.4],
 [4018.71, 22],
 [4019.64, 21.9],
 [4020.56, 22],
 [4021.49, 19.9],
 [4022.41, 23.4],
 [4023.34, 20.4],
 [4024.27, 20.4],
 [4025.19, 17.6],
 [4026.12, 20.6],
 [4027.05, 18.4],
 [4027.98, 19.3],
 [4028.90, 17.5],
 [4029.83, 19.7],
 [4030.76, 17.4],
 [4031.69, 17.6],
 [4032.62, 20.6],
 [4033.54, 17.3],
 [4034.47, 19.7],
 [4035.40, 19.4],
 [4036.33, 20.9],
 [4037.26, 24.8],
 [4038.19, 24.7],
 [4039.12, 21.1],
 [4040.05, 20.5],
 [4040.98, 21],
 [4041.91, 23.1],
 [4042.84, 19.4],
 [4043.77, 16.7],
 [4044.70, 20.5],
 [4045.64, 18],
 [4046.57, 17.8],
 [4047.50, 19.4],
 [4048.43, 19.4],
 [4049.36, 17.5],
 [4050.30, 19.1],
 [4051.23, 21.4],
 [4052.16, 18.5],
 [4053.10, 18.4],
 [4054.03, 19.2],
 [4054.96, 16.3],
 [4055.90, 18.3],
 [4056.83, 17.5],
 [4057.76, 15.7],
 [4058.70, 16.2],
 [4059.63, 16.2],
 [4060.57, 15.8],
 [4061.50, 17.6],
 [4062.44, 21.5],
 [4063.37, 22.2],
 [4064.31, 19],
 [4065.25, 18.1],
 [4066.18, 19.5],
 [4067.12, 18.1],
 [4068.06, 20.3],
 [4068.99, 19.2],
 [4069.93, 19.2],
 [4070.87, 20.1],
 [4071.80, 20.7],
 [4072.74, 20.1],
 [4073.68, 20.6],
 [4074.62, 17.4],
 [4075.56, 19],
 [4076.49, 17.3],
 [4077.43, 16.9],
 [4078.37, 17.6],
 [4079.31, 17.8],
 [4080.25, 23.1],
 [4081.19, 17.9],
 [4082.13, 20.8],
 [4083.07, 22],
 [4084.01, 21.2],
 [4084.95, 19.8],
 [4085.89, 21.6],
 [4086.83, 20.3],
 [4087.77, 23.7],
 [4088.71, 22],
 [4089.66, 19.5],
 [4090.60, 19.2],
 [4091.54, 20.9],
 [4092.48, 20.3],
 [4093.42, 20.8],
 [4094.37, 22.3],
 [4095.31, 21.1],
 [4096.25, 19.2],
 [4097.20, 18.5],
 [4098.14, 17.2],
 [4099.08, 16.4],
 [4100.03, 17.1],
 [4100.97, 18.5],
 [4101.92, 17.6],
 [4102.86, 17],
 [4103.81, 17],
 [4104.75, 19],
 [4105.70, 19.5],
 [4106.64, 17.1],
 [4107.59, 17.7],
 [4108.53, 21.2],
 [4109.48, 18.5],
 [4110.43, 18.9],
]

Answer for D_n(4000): 1.89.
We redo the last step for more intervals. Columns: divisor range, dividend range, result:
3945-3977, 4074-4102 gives 1.79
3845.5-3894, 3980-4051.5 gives 2.02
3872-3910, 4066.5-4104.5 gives 1.77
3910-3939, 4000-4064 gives 1.93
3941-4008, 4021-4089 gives 1.39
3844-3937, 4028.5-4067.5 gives 1.86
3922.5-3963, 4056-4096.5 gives 1.96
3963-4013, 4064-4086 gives 1.28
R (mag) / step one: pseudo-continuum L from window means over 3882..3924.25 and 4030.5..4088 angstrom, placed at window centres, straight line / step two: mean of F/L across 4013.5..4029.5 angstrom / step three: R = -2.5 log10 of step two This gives -0.122 mag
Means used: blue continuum 13.3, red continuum 19.4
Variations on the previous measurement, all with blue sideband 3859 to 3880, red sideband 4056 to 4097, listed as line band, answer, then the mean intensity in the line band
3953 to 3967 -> 0.190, 11.9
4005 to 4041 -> -0.175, 20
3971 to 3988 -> 0.086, 14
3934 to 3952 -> 0.265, 10.6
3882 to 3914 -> -0.148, 13.1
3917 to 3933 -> 0.226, 10.2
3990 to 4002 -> -0.249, 19.9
